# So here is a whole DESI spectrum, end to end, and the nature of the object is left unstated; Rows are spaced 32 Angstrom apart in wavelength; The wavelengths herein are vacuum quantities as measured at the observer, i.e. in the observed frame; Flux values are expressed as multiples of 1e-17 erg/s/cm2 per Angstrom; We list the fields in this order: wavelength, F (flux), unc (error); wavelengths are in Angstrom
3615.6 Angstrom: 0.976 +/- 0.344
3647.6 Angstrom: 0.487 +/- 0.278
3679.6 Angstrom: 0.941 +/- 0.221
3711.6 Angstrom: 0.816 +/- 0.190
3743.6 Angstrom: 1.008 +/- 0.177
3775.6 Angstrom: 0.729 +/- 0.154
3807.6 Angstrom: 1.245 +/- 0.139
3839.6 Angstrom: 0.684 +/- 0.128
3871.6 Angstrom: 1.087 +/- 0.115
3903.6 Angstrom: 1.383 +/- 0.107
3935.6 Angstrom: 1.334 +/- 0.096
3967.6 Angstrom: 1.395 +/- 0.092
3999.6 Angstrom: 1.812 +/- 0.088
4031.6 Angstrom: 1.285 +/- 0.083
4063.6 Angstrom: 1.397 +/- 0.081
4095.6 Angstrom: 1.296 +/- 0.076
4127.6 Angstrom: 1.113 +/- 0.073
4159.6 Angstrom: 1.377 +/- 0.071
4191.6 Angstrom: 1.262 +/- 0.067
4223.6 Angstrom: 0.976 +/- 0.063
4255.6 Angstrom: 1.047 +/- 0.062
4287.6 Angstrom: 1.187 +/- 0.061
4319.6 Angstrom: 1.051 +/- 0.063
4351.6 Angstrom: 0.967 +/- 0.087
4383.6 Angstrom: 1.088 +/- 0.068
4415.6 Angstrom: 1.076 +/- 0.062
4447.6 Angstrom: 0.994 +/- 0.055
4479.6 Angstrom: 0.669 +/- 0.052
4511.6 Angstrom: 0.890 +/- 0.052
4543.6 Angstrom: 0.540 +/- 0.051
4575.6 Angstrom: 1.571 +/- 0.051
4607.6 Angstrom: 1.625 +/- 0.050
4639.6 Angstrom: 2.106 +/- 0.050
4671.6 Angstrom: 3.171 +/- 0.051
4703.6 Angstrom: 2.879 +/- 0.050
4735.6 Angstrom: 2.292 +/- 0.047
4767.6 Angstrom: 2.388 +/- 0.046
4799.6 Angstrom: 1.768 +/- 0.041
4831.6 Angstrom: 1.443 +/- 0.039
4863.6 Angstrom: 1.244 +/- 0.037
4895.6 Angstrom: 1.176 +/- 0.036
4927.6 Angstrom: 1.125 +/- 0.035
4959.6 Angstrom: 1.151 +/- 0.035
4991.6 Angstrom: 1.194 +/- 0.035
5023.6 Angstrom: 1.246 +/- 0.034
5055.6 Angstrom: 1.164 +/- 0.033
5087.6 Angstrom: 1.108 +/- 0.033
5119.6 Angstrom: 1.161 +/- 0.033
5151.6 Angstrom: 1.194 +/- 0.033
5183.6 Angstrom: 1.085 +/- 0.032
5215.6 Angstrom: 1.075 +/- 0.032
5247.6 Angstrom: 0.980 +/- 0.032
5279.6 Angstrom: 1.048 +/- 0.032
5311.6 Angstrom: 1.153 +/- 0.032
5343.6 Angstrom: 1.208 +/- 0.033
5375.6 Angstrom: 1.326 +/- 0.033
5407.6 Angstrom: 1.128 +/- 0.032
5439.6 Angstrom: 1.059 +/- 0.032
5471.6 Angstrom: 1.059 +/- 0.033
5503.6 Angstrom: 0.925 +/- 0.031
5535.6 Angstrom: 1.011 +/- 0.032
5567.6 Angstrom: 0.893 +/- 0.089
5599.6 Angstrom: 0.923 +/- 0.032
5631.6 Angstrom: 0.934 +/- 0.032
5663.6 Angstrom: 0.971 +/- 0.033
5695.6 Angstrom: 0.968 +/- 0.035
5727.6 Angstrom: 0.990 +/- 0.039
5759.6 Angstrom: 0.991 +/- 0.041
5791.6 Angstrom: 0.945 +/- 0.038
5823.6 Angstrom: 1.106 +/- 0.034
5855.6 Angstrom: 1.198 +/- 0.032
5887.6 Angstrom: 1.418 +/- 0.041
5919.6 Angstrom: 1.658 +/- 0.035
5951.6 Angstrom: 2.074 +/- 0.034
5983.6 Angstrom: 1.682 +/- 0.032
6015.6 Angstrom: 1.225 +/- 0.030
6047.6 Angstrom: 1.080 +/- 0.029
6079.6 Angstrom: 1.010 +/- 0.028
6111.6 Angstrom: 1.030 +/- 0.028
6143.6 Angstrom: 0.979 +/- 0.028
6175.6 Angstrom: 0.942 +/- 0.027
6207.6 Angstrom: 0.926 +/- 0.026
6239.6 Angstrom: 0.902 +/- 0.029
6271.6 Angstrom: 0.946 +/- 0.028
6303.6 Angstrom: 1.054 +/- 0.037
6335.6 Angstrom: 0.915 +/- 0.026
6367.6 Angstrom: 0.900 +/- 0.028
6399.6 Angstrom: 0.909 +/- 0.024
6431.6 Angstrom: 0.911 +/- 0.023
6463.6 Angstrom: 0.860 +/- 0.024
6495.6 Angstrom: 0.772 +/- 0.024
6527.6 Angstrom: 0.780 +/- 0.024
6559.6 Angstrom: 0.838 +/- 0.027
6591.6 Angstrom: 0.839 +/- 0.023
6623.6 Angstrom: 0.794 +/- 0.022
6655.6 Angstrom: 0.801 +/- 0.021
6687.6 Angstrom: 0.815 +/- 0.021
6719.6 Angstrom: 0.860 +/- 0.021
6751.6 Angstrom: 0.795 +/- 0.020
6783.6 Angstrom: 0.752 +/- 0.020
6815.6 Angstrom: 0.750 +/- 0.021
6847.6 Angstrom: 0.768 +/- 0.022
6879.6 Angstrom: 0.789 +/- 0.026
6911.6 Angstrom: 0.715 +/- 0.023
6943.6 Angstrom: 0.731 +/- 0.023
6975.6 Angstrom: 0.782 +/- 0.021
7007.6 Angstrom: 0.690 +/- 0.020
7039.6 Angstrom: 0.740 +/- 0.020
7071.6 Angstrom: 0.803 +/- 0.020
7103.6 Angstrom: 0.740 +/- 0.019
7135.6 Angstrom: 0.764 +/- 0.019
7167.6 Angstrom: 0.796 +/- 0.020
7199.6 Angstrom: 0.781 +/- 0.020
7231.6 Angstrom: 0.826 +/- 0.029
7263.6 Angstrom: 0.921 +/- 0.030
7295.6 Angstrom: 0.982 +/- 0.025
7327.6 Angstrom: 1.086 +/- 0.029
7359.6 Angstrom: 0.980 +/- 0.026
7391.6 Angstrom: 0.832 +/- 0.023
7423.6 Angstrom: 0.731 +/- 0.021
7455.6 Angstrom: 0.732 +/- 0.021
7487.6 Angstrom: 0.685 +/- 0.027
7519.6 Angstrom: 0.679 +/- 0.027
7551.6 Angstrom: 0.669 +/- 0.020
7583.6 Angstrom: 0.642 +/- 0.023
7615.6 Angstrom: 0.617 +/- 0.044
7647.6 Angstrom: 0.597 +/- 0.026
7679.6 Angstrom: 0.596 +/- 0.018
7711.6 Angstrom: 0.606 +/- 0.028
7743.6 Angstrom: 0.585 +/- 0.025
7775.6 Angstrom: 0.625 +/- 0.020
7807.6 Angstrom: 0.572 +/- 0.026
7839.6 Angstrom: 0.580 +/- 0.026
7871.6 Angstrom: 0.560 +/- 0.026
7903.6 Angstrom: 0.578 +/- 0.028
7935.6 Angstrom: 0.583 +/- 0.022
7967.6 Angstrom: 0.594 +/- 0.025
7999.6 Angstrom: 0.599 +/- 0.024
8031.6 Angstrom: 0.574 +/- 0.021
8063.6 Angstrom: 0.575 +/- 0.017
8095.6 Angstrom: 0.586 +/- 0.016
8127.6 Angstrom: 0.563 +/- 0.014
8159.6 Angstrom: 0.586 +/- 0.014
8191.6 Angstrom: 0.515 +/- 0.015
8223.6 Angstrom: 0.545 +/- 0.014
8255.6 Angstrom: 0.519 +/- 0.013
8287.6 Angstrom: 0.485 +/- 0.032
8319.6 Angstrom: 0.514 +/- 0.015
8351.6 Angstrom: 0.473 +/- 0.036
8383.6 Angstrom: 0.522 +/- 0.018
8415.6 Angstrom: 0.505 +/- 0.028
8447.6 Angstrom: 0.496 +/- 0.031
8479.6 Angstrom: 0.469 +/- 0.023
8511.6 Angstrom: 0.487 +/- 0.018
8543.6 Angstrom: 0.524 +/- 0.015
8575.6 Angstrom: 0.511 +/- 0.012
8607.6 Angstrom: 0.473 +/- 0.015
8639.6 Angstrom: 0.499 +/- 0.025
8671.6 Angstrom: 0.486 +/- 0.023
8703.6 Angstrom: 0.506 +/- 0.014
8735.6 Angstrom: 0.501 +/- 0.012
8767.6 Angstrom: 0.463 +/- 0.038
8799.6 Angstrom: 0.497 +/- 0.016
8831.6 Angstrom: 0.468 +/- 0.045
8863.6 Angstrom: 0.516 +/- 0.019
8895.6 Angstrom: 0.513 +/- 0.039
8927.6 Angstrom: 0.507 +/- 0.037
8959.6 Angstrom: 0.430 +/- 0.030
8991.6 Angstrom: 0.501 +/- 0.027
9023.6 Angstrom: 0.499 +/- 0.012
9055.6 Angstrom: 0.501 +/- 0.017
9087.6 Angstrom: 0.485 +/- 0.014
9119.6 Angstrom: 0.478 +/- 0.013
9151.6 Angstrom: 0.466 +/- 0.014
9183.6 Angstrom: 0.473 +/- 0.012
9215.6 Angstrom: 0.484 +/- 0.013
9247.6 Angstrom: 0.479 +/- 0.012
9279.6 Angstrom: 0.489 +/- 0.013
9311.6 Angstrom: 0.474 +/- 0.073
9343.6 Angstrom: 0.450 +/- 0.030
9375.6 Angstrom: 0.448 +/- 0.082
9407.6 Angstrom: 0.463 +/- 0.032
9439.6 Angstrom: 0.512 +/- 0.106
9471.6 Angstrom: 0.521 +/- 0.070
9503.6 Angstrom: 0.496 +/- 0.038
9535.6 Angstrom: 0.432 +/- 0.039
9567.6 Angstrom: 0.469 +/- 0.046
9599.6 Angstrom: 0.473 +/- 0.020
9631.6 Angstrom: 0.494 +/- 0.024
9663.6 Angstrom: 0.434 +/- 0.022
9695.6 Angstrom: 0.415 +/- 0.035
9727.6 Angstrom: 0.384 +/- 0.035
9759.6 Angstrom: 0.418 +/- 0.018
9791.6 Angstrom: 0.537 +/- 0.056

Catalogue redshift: 2.844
